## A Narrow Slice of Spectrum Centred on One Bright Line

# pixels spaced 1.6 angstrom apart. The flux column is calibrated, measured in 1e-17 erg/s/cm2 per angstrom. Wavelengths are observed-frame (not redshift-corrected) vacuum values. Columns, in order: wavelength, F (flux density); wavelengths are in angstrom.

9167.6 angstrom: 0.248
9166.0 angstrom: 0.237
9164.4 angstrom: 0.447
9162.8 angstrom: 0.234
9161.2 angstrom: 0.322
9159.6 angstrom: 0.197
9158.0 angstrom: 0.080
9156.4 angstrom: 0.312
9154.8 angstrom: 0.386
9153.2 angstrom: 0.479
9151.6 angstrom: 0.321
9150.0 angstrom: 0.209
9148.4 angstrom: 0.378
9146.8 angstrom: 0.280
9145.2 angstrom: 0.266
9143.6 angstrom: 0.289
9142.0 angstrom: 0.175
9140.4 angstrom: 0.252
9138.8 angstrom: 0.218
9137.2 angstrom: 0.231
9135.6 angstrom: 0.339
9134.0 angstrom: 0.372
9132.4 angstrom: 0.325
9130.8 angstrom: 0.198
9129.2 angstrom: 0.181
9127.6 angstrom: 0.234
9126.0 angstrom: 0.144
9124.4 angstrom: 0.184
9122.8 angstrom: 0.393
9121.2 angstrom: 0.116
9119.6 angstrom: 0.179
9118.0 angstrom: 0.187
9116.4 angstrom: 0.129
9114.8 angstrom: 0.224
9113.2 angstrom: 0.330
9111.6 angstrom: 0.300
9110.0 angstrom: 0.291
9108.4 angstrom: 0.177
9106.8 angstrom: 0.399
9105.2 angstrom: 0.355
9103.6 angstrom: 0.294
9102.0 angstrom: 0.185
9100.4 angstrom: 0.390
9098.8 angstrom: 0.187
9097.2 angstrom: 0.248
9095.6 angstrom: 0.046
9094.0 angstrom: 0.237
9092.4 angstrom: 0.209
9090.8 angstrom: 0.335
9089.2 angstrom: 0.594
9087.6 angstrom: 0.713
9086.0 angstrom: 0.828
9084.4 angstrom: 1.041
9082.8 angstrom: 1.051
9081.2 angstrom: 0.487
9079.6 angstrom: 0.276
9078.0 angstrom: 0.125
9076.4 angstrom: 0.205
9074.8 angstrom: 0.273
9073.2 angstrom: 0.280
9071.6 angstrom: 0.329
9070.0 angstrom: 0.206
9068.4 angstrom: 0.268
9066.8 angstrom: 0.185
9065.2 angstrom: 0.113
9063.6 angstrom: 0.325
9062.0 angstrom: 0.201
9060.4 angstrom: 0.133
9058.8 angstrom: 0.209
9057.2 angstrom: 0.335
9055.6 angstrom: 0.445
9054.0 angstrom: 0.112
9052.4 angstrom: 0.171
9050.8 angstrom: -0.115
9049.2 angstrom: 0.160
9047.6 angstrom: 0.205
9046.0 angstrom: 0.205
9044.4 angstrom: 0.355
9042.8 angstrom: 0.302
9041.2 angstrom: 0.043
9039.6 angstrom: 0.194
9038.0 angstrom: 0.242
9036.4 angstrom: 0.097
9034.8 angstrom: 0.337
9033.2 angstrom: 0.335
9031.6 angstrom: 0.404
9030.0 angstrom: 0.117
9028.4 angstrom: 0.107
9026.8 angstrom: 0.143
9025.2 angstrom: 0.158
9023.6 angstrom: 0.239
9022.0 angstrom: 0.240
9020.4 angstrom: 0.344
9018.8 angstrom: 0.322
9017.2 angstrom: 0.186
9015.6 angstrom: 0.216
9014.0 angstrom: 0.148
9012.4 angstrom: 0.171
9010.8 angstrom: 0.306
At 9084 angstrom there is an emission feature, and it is H-gamma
